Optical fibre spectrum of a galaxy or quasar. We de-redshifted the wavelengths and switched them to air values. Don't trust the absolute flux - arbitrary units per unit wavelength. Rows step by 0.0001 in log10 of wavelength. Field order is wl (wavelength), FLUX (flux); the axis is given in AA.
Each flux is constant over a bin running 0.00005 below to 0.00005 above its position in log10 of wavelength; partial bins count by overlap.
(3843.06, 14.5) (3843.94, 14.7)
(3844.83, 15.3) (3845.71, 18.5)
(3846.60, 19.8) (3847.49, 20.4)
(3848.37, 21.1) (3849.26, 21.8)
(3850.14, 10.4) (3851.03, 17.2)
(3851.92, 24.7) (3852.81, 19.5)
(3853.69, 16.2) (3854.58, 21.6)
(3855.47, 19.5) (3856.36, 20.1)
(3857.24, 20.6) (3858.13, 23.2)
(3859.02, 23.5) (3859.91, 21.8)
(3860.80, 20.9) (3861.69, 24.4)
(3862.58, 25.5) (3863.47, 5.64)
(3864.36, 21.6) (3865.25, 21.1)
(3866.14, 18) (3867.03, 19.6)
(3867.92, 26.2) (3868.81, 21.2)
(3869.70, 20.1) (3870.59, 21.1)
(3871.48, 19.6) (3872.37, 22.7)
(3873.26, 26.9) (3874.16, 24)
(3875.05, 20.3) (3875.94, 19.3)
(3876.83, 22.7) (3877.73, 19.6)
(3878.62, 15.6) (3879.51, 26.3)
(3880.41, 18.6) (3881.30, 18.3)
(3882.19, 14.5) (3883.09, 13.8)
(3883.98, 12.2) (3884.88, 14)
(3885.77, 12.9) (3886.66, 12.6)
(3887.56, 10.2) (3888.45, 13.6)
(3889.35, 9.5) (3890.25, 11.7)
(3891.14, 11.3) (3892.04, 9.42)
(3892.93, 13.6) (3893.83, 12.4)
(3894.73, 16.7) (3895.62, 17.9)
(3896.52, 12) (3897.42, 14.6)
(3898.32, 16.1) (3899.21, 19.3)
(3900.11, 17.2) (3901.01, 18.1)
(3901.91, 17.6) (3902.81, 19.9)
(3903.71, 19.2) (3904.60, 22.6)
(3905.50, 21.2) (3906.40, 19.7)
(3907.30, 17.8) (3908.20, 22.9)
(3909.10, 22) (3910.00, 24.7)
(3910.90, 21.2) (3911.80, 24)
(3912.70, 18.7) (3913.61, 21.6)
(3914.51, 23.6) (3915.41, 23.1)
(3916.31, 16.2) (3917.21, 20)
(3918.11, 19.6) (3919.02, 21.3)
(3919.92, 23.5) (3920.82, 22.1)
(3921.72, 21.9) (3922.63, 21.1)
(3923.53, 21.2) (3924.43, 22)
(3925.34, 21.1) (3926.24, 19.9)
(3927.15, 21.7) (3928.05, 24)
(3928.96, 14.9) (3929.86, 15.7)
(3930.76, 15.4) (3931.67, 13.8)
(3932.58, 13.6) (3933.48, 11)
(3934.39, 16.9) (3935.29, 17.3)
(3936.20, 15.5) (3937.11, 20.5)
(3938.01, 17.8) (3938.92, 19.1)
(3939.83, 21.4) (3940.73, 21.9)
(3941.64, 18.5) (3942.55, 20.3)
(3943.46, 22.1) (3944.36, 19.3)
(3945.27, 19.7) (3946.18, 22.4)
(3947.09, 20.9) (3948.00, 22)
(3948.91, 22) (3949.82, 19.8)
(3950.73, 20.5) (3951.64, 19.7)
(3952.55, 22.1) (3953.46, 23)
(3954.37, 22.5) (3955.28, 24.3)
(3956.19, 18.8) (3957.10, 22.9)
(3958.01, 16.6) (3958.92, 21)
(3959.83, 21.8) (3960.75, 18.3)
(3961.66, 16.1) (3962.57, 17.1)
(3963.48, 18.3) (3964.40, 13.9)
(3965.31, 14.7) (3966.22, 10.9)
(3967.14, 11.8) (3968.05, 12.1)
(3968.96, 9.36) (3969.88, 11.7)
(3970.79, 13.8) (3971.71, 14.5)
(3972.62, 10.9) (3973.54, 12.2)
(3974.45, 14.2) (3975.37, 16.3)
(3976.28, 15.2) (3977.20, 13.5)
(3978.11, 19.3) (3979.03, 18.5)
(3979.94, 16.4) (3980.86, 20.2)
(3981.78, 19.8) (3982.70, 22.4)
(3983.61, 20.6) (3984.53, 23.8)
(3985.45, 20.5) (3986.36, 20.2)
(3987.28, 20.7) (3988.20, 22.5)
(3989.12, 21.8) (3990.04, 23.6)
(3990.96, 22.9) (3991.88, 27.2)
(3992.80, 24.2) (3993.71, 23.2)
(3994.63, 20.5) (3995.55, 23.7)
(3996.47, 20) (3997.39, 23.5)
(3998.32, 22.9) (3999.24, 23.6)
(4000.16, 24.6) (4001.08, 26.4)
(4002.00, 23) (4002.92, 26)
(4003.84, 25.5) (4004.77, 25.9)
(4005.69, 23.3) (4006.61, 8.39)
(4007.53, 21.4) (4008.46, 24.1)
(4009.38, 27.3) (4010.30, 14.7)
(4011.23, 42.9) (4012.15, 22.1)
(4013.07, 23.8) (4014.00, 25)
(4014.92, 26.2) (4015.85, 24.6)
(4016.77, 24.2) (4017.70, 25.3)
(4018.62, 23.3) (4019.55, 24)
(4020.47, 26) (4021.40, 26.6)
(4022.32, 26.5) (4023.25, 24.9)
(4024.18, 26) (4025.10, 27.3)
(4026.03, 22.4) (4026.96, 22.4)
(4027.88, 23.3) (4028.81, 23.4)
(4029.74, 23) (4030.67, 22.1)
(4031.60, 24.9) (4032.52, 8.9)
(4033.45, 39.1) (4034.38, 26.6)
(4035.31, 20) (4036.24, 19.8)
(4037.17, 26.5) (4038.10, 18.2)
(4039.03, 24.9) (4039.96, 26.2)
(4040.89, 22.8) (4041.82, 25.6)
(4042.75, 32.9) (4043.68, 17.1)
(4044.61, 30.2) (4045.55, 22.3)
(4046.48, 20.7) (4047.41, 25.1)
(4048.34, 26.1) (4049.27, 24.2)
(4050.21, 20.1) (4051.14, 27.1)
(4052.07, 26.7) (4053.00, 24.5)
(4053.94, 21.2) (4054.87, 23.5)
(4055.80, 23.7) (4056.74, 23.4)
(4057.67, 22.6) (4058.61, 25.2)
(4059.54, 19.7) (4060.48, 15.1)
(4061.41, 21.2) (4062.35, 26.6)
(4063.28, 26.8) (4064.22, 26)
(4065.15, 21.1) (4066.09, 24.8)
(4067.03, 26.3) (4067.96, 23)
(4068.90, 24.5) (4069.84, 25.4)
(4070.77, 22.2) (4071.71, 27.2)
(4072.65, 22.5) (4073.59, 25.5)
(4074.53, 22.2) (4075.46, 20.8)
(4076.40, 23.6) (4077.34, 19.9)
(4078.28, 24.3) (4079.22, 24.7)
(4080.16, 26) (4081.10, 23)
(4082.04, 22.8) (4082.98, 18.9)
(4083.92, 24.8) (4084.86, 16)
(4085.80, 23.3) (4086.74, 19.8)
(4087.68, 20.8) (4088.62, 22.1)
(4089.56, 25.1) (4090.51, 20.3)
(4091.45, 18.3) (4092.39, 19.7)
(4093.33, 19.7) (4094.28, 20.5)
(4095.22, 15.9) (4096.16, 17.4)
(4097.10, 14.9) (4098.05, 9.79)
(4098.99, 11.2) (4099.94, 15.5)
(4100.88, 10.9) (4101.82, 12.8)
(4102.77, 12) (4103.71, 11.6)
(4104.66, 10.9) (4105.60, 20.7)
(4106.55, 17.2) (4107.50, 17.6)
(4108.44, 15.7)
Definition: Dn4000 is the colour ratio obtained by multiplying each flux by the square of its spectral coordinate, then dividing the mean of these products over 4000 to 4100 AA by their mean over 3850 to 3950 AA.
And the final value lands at 1.31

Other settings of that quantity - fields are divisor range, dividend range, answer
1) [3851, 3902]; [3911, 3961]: 1.14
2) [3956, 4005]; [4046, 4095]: 1.24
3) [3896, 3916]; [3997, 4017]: 1.28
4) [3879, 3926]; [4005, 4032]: 1.42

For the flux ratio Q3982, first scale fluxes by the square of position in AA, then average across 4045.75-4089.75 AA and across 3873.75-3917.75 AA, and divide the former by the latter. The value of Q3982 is 1.4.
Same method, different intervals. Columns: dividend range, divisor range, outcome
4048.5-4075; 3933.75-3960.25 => 1.24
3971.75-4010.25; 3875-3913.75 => 1.28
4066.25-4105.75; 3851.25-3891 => 1.18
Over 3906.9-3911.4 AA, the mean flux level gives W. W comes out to 21.8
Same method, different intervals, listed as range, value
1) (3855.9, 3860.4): 21.8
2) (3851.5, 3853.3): 21.9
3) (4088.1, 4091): 22.4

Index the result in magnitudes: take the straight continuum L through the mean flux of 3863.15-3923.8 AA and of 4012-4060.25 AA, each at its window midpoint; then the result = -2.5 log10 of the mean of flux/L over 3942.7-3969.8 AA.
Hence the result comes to 0.12 mag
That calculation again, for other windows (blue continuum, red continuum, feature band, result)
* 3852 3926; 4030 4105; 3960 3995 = 0.152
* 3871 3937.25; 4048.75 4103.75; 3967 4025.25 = -0.080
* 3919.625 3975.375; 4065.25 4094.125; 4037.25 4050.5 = -0.133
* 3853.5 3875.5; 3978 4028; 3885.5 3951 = 0.188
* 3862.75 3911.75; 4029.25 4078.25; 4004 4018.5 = -0.084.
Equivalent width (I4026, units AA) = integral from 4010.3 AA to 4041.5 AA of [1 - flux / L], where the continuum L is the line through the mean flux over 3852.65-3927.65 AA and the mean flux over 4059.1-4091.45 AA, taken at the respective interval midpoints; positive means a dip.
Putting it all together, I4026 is -3.9 AA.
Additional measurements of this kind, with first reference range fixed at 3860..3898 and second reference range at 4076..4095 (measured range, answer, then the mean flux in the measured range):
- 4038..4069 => -4.32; 23.9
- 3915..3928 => -2.01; 21.1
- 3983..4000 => -2.46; 22.6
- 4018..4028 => -2.22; 24.9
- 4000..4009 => -1.30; 22.8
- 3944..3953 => -0.96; 20.8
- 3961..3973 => 3.52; 13.6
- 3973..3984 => 1.21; 17.3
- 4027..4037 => -1.30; 23.2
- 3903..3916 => -2.47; 21.5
